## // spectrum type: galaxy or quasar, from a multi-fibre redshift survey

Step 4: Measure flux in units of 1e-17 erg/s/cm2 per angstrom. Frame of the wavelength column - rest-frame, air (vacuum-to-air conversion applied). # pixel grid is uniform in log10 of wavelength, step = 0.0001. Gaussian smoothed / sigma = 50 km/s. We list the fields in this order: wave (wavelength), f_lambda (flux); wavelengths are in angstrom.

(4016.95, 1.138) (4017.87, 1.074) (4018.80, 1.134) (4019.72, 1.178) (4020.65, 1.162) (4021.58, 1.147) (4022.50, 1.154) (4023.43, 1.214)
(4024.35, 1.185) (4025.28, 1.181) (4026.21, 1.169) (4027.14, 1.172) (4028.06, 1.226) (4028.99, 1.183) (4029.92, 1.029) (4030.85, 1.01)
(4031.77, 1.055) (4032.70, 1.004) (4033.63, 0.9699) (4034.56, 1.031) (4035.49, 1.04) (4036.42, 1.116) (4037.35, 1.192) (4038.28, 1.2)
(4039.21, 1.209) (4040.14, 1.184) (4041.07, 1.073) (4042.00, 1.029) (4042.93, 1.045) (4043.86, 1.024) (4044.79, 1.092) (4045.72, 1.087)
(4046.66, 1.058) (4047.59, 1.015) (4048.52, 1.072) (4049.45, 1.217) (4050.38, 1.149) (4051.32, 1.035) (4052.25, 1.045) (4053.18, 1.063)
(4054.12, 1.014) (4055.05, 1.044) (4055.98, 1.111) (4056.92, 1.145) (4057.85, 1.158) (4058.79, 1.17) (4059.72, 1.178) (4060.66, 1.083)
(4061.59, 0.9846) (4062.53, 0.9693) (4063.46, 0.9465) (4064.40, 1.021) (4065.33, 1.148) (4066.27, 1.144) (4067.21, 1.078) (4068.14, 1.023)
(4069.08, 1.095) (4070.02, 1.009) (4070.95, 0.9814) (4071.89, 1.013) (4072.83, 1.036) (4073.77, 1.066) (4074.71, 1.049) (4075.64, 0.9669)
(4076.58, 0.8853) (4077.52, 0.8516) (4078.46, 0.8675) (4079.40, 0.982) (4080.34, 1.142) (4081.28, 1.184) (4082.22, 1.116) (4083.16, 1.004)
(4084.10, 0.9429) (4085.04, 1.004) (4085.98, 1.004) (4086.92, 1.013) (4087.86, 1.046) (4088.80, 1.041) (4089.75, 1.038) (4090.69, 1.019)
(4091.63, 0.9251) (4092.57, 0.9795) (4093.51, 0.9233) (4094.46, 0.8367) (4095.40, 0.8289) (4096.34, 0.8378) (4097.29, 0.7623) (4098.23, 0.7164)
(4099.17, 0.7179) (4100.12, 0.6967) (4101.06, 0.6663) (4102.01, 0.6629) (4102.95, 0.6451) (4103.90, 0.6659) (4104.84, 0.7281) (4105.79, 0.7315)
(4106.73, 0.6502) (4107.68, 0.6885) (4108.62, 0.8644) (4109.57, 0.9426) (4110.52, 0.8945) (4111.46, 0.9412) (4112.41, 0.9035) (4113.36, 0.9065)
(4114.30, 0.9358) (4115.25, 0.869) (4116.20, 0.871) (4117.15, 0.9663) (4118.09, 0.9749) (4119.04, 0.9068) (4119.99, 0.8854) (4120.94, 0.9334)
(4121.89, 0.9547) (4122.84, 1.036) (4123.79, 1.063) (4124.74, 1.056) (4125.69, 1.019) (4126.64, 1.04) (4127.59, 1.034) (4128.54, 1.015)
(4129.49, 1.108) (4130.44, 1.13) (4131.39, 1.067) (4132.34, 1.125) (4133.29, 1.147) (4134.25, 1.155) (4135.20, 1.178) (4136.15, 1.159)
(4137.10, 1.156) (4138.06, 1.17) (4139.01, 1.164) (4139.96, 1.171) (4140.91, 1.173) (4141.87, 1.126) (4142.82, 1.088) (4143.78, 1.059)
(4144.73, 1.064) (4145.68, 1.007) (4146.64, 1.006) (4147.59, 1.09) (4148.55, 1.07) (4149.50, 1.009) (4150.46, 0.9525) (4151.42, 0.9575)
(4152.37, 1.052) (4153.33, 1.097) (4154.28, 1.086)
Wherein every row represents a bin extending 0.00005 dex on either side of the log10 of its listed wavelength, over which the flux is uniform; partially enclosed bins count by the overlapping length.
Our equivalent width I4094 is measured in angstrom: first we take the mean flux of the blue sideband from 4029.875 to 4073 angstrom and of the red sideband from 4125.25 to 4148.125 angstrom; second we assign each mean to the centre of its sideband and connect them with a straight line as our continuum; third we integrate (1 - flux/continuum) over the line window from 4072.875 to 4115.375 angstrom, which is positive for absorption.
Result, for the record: 7.58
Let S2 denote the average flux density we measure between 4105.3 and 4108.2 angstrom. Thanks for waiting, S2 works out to 0.694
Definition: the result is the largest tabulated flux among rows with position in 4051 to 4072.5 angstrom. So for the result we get 1.178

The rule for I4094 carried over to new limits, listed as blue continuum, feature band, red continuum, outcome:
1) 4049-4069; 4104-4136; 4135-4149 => 4.2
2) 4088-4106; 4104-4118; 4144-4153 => 0.4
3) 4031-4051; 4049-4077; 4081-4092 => -0.1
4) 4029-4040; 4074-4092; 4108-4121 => -0.5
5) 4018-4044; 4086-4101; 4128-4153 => 2.9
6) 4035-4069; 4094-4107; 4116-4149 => 4.2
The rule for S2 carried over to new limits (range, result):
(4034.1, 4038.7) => 1.11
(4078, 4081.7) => 1.04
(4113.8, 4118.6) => 0.924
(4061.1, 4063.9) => 0.97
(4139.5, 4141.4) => 1.17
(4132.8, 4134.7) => 1.15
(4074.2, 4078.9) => 0.926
